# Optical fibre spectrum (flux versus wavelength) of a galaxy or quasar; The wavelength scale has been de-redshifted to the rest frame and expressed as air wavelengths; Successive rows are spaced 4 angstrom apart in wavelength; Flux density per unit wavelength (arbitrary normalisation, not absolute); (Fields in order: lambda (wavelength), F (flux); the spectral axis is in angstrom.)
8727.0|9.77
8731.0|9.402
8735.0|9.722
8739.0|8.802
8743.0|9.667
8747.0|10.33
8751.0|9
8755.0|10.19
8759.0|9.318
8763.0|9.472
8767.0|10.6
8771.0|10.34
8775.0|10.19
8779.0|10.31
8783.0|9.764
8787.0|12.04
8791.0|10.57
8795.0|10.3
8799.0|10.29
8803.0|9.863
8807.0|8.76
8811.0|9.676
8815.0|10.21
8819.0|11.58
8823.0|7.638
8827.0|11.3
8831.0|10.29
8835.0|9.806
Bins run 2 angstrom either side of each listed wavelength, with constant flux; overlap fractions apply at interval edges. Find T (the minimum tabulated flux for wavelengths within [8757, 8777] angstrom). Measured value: 9.318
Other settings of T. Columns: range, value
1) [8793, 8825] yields 7.638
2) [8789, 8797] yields 10.3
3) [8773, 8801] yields 9.764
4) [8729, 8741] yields 8.802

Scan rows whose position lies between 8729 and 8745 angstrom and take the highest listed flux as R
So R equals 9.722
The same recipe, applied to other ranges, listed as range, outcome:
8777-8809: 12.04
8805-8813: 9.676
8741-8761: 10.33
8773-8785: 10.31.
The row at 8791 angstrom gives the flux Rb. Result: 10.57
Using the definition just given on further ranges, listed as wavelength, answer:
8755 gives 10.19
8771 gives 10.34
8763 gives 9.472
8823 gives 7.638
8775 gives 10.19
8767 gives 10.6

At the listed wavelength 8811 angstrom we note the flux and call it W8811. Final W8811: 9.676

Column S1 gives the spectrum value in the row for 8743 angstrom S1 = 9.667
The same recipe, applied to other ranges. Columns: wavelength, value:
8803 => 9.863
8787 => 12.04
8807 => 8.76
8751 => 9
